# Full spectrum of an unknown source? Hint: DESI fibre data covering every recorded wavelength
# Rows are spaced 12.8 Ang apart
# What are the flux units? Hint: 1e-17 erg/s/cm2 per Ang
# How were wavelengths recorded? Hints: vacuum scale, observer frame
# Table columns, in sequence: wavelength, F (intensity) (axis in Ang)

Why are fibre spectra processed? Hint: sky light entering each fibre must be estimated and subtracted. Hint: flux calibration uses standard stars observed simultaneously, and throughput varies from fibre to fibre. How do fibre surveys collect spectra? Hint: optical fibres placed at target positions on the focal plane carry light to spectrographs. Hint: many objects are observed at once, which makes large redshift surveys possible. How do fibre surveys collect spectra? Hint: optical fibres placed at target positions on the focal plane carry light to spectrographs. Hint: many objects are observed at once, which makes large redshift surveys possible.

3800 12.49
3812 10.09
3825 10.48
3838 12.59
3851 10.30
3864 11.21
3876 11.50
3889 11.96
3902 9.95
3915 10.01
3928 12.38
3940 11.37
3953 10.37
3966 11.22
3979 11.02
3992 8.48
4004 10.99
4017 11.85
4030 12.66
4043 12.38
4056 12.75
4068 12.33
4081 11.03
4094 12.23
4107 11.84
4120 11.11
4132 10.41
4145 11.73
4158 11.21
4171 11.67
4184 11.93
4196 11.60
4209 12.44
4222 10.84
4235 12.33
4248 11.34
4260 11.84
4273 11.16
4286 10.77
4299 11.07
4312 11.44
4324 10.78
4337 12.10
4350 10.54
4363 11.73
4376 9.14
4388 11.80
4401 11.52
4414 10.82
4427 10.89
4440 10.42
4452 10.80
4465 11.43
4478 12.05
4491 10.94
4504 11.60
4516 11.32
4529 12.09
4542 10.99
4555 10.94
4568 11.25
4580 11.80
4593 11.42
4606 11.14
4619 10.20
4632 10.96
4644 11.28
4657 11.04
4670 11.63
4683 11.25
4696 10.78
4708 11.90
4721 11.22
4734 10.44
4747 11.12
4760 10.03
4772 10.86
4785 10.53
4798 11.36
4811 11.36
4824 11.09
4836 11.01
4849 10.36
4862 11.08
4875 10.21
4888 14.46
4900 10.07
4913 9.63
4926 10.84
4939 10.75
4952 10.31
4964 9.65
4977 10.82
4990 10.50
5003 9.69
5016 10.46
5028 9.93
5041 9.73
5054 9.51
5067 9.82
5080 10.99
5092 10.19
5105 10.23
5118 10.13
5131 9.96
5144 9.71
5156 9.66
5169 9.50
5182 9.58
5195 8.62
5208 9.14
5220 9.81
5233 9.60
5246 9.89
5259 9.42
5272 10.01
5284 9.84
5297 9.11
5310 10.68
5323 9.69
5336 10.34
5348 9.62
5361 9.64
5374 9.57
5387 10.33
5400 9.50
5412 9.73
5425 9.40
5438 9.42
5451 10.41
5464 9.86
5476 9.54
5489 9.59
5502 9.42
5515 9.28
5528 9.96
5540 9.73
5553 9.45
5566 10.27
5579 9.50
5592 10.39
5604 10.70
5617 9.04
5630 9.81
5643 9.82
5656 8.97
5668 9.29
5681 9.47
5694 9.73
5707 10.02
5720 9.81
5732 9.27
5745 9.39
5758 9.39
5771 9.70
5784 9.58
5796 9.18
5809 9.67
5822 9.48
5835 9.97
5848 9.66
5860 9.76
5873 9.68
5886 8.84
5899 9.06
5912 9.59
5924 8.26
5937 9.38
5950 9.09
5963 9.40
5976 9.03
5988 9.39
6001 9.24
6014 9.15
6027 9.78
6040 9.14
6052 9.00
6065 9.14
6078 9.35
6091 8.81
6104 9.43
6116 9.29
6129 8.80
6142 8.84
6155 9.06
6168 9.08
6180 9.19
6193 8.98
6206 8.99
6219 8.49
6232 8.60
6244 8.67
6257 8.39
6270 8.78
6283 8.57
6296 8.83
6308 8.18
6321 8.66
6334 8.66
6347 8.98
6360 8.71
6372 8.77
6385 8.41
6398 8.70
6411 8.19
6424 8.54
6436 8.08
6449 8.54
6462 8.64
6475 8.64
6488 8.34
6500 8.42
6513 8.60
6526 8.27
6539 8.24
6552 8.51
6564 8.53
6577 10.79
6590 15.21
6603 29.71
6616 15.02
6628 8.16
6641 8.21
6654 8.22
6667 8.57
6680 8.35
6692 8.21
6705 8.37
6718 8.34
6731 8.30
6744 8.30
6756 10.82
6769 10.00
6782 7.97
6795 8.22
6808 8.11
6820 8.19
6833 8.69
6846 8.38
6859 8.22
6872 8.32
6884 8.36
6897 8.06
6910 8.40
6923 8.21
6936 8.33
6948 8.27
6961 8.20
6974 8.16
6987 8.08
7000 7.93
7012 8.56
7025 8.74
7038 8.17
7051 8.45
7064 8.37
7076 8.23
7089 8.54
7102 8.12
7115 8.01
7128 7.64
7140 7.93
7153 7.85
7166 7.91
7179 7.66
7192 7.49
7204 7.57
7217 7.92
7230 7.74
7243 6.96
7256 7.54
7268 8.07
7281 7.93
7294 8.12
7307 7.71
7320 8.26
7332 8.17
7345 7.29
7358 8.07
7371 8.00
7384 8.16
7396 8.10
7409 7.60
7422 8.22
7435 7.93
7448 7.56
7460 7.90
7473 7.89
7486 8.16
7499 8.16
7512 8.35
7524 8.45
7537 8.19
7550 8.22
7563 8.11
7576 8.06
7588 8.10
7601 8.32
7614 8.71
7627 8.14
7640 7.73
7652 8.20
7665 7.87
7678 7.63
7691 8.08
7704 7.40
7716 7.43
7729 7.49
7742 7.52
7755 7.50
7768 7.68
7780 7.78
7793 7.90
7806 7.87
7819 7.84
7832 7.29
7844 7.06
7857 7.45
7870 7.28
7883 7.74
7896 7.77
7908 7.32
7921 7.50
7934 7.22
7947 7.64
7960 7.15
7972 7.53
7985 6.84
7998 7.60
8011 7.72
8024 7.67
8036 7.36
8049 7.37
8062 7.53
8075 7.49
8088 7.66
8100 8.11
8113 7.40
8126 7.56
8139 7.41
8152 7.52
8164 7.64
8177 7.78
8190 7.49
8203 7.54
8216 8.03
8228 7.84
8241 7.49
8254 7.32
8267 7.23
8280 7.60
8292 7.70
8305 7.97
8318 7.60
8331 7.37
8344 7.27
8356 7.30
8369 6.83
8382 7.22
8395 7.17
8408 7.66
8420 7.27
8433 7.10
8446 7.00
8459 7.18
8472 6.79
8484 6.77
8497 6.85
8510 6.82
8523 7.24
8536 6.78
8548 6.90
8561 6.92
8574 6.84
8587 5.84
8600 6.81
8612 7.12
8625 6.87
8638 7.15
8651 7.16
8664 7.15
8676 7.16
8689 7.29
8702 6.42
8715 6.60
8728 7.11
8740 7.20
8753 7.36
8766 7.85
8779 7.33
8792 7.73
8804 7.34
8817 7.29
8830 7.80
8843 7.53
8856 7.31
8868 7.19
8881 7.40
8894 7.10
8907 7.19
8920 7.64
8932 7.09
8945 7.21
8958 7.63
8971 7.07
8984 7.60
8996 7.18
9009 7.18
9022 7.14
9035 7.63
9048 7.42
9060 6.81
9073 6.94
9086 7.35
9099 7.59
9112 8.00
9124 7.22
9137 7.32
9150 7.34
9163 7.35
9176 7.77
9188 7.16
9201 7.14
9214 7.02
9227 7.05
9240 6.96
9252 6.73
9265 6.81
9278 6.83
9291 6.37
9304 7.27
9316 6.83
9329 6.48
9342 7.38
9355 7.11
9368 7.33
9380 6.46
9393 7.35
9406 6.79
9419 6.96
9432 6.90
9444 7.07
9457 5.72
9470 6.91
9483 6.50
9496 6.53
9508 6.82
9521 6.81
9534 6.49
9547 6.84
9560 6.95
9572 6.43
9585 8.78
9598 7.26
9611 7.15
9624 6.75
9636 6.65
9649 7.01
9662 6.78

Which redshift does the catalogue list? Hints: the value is 0.005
